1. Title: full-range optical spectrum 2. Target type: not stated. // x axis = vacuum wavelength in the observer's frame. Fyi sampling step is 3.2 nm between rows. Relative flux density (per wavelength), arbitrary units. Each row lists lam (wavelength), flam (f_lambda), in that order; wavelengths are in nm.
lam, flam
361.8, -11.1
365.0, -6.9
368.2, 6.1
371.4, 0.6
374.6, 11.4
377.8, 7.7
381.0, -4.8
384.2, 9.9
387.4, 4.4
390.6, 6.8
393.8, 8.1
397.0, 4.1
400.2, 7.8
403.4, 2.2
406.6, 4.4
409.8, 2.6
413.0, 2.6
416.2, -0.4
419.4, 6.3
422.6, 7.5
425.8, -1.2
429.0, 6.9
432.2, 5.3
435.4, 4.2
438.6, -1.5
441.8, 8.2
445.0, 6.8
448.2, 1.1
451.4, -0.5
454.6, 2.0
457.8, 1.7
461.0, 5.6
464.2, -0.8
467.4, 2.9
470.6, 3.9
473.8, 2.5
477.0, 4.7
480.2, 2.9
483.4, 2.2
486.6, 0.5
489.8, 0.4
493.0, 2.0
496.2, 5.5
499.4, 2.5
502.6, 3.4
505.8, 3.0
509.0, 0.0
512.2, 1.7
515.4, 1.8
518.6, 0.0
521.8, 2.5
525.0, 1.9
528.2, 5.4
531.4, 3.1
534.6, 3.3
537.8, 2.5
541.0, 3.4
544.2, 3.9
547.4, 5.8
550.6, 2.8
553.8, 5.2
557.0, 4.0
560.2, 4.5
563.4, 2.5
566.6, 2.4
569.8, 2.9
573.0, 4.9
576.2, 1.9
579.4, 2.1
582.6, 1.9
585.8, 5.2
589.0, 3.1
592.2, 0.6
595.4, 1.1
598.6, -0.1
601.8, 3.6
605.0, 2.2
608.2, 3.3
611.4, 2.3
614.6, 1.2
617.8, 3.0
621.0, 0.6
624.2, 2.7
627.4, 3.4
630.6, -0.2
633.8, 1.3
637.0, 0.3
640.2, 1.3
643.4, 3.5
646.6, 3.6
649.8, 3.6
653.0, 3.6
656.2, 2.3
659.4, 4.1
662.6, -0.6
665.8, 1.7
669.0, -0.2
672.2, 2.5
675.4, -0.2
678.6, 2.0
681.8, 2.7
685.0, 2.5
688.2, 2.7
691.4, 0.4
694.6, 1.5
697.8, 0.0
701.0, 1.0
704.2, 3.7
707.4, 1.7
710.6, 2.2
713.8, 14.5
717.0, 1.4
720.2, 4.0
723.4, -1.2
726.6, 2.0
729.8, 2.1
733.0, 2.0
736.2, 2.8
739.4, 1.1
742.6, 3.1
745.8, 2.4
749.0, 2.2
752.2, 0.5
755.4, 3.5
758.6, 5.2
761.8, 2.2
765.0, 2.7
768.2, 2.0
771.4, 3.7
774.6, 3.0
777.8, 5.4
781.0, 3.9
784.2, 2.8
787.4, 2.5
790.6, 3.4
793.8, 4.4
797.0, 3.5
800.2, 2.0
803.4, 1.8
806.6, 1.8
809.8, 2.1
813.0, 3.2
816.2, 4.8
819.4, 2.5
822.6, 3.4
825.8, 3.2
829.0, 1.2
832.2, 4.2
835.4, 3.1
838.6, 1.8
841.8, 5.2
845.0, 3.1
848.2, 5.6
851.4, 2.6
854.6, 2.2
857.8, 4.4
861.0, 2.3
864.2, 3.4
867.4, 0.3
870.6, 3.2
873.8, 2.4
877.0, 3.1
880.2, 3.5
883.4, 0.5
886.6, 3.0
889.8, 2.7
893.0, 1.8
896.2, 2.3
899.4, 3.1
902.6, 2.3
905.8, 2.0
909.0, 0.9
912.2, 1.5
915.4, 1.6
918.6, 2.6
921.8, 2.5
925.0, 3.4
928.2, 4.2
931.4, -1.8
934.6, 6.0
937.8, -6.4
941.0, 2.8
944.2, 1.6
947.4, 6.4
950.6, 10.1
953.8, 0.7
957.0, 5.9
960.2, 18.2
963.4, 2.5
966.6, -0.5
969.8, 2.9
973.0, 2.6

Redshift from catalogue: 0.916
